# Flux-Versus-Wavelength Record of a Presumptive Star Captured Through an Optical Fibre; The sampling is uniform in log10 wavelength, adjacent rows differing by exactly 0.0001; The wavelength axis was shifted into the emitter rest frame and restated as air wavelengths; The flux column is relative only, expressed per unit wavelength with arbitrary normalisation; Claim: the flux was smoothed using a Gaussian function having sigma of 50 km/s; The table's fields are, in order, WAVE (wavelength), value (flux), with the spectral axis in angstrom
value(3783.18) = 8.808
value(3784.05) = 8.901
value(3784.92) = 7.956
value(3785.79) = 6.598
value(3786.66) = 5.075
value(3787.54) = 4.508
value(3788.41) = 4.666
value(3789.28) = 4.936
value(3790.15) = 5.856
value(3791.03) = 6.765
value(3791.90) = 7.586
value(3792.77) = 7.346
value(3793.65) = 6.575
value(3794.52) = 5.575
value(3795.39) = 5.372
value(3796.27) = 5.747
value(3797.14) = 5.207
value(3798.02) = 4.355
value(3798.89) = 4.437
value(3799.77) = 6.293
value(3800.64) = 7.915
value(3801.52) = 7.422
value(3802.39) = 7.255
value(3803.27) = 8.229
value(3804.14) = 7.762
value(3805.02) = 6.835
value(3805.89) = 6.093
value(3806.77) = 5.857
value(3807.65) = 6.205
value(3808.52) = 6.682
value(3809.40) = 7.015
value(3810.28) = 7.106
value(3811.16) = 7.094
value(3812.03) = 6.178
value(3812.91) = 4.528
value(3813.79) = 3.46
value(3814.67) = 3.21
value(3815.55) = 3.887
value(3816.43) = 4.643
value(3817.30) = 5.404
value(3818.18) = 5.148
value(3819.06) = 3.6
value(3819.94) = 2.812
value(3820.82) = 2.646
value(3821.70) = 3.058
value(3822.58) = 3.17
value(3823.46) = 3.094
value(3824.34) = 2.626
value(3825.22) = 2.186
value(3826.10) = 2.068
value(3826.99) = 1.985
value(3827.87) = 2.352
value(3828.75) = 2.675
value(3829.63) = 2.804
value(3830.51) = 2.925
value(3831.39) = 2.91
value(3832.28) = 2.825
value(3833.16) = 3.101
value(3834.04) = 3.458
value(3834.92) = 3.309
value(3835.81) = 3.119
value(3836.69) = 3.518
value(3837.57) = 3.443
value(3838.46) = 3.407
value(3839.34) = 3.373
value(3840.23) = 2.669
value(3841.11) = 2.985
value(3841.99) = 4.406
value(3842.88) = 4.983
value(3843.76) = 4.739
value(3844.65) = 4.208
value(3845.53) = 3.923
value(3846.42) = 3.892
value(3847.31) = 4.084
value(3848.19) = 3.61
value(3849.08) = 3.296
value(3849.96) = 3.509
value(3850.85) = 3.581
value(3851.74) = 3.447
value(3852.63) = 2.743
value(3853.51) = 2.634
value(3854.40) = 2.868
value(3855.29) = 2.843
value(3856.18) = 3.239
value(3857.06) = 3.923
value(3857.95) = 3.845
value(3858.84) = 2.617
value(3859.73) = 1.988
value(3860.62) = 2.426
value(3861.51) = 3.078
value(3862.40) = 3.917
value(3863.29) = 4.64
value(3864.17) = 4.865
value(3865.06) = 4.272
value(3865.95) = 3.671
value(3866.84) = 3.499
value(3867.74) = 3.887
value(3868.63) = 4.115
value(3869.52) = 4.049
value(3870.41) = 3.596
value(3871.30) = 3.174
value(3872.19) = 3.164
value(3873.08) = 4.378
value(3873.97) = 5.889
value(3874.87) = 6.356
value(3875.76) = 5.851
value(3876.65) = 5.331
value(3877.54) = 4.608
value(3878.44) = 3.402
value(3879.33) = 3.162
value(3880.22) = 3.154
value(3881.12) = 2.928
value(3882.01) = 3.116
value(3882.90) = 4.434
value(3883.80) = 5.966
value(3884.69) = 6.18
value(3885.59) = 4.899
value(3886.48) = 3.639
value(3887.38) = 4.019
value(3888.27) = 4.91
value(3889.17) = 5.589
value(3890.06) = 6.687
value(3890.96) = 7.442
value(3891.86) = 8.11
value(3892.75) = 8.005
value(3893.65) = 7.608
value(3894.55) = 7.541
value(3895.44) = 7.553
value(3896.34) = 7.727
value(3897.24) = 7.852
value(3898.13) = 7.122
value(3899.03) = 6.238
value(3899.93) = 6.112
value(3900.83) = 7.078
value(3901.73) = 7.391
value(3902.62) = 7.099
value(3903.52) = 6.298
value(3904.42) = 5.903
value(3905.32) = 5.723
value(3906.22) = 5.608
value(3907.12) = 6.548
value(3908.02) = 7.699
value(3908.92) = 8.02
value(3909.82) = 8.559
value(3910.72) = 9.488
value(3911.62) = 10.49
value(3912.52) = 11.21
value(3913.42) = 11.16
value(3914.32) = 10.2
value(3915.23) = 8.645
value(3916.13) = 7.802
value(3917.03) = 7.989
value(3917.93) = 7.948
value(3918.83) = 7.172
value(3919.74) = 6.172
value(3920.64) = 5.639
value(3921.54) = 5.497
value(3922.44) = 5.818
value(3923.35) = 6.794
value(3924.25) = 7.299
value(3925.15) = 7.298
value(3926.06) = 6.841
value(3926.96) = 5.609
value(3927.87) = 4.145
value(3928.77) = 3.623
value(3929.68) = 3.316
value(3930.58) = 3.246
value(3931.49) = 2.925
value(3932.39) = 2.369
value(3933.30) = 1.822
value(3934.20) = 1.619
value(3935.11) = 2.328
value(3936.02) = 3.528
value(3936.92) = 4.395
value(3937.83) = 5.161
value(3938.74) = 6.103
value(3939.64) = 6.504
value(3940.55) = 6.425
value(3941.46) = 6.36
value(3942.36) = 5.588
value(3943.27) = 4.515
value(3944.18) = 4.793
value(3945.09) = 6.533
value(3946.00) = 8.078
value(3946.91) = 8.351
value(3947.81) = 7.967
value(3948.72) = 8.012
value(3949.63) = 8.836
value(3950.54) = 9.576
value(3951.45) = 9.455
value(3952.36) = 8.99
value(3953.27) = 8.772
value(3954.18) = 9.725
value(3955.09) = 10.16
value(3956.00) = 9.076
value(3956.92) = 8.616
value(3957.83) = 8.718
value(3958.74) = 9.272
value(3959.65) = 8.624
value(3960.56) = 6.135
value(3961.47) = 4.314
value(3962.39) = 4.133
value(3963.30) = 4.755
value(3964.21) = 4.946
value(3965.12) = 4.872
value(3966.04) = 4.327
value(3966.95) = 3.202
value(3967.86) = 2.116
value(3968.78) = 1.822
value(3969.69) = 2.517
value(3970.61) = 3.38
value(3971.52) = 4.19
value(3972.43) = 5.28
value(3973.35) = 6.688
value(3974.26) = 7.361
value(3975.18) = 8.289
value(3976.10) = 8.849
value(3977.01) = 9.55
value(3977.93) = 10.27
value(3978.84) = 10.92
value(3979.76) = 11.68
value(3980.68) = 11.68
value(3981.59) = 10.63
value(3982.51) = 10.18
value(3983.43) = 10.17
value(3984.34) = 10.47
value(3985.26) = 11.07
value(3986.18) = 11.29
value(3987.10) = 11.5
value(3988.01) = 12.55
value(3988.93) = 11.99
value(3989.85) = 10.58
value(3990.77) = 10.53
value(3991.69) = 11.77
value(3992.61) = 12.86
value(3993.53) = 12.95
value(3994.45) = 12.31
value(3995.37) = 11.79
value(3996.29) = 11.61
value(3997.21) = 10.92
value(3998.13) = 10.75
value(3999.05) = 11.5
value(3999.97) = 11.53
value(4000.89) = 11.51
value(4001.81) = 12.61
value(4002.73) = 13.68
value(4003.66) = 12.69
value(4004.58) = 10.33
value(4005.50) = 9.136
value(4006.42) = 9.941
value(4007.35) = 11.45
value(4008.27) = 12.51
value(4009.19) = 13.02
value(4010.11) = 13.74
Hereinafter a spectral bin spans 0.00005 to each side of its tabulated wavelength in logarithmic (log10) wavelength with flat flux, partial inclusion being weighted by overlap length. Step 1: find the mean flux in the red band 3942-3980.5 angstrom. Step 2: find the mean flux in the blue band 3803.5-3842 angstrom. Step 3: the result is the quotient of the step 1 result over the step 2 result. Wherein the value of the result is 1.7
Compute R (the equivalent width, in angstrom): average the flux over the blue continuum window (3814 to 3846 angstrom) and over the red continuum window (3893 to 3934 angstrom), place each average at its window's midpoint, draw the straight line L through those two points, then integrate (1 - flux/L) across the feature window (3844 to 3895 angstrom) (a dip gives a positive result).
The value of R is 7.0 angstrom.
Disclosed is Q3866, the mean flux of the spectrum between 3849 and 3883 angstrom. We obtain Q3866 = 3.73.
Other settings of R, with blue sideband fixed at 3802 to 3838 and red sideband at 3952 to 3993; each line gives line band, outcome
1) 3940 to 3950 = 0.88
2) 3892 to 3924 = -4.92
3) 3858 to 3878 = 5.35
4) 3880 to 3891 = 2.20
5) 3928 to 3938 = 5.69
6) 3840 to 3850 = 2.09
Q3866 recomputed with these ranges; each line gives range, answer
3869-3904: 5.58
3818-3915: 4.72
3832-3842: 3.26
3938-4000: 8.34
